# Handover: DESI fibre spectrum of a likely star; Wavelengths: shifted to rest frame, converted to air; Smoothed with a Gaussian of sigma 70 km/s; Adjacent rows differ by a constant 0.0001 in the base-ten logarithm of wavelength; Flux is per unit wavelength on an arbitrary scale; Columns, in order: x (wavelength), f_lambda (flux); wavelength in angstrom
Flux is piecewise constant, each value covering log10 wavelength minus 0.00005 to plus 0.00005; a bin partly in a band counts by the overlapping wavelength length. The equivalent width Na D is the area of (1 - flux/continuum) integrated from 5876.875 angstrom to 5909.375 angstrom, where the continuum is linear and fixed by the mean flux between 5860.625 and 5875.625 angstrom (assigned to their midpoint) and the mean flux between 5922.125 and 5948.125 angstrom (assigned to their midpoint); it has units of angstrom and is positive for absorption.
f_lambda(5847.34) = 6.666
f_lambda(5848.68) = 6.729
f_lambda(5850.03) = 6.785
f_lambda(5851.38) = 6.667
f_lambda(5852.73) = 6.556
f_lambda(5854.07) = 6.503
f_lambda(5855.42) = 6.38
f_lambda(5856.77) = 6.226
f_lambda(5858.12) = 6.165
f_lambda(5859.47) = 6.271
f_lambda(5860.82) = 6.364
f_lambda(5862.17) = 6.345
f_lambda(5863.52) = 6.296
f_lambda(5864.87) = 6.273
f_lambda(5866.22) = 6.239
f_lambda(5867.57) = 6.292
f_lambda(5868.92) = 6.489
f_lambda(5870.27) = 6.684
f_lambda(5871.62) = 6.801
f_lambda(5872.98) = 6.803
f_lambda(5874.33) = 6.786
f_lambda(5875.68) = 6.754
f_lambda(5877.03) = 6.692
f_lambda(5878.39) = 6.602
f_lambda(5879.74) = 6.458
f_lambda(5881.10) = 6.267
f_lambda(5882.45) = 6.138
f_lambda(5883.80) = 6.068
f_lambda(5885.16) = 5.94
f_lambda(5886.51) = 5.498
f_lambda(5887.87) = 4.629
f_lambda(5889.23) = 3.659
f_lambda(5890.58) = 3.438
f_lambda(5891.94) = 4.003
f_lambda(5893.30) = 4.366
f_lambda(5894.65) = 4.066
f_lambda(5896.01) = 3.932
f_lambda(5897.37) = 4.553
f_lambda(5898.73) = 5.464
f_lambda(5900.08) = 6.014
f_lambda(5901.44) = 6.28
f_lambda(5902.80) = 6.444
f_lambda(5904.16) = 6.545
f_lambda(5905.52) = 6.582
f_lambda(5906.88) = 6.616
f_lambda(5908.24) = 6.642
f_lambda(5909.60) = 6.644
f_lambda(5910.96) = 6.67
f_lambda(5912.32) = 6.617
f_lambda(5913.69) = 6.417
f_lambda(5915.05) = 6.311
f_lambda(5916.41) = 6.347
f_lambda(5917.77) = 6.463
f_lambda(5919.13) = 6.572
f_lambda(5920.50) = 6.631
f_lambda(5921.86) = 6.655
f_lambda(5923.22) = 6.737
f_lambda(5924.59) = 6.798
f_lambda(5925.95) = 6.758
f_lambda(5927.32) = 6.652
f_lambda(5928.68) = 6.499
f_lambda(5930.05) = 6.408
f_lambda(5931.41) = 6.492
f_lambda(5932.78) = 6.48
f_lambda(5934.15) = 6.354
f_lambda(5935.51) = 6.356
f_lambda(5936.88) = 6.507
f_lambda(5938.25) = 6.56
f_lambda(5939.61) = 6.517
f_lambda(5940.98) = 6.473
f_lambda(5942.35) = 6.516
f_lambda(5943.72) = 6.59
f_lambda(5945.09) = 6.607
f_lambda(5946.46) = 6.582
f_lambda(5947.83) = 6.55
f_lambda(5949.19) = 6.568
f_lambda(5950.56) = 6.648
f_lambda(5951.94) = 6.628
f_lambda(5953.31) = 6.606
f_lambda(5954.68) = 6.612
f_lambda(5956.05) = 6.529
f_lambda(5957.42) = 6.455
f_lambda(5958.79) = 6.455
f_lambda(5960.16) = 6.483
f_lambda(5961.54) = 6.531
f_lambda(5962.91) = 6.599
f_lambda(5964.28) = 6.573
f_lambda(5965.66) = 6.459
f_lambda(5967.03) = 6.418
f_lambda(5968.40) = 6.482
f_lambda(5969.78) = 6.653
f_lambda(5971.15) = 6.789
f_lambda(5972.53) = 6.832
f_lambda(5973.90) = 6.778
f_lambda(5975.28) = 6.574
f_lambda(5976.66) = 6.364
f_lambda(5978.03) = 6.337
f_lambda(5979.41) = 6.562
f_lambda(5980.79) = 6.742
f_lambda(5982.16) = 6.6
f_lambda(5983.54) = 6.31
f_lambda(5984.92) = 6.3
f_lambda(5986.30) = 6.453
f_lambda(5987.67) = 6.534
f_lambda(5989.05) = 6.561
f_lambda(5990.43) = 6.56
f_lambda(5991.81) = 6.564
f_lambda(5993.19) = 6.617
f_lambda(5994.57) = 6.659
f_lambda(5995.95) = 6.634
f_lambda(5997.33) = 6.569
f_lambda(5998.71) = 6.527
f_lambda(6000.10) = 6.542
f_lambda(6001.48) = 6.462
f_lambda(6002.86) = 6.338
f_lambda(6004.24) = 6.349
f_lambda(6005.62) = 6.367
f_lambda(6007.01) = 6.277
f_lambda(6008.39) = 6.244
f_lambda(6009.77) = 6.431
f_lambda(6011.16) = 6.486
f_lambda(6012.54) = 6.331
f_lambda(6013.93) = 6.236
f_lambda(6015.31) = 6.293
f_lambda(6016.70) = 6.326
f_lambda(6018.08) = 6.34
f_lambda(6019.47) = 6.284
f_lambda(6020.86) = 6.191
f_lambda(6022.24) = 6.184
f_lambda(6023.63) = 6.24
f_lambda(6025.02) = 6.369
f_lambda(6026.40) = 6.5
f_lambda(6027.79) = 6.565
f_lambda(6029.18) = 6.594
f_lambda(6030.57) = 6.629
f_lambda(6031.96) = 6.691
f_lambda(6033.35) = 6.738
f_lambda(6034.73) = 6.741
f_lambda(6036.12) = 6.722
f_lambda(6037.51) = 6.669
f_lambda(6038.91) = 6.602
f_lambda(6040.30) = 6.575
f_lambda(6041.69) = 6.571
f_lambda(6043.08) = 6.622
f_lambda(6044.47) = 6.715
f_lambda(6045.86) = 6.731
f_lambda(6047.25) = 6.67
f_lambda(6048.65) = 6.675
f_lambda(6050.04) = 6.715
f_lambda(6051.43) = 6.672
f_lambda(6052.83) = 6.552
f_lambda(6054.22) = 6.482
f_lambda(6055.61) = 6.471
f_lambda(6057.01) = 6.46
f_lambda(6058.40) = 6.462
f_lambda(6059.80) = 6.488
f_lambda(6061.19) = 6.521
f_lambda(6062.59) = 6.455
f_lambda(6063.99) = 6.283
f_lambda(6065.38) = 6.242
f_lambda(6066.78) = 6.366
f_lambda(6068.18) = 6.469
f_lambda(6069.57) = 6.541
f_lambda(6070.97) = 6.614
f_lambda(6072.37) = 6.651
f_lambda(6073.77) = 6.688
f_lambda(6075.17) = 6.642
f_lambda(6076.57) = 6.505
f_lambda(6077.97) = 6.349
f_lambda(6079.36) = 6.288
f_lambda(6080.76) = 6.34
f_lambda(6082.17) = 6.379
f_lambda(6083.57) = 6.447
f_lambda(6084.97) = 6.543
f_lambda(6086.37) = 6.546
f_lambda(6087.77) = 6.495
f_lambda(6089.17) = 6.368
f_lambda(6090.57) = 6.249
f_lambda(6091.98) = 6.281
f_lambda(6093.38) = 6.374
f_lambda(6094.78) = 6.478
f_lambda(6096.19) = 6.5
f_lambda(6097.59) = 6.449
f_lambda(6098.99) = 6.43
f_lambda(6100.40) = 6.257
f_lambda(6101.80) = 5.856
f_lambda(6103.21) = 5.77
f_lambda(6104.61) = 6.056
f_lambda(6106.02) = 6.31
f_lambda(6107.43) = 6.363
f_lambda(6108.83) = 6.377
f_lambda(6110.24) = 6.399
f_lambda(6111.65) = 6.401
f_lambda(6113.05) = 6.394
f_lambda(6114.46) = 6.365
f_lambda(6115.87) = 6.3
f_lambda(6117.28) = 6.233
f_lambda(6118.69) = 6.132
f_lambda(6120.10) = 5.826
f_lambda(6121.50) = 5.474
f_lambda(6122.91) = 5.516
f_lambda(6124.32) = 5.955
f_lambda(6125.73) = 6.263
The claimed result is 4.9 angstrom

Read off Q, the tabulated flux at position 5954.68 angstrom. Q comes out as 6.612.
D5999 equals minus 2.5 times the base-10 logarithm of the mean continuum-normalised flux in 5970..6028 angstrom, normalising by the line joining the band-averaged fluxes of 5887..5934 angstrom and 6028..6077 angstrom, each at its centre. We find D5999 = -0.022 mag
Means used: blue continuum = 5.93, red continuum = 6.58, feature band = 6.46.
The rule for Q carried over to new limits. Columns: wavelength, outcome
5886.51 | 5.498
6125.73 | 6.263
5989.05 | 6.561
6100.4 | 6.257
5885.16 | 5.94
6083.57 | 6.447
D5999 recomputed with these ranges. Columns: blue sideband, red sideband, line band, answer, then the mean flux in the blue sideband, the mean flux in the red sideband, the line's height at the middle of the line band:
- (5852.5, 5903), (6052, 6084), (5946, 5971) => -0.076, 5.85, 6.46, 6.11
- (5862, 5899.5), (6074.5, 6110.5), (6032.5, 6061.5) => -0.069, 5.69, 6.35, 6.21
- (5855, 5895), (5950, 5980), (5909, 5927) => -0.062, 5.91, 6.56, 6.22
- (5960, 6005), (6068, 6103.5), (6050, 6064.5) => -0.009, 6.54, 6.41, 6.45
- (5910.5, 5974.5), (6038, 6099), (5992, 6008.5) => 0.009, 6.56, 6.5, 6.53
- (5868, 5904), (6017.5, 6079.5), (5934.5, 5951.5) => -0.099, 5.66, 6.53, 5.97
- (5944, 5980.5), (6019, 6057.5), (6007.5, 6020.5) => 0.040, 6.57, 6.56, 6.56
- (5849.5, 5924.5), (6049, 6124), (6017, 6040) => -0.038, 6.09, 6.35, 6.28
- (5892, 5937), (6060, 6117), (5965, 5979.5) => -0.055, 6.18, 6.38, 6.24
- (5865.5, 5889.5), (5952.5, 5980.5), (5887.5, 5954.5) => 0.045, 6.2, 6.56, 6.37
